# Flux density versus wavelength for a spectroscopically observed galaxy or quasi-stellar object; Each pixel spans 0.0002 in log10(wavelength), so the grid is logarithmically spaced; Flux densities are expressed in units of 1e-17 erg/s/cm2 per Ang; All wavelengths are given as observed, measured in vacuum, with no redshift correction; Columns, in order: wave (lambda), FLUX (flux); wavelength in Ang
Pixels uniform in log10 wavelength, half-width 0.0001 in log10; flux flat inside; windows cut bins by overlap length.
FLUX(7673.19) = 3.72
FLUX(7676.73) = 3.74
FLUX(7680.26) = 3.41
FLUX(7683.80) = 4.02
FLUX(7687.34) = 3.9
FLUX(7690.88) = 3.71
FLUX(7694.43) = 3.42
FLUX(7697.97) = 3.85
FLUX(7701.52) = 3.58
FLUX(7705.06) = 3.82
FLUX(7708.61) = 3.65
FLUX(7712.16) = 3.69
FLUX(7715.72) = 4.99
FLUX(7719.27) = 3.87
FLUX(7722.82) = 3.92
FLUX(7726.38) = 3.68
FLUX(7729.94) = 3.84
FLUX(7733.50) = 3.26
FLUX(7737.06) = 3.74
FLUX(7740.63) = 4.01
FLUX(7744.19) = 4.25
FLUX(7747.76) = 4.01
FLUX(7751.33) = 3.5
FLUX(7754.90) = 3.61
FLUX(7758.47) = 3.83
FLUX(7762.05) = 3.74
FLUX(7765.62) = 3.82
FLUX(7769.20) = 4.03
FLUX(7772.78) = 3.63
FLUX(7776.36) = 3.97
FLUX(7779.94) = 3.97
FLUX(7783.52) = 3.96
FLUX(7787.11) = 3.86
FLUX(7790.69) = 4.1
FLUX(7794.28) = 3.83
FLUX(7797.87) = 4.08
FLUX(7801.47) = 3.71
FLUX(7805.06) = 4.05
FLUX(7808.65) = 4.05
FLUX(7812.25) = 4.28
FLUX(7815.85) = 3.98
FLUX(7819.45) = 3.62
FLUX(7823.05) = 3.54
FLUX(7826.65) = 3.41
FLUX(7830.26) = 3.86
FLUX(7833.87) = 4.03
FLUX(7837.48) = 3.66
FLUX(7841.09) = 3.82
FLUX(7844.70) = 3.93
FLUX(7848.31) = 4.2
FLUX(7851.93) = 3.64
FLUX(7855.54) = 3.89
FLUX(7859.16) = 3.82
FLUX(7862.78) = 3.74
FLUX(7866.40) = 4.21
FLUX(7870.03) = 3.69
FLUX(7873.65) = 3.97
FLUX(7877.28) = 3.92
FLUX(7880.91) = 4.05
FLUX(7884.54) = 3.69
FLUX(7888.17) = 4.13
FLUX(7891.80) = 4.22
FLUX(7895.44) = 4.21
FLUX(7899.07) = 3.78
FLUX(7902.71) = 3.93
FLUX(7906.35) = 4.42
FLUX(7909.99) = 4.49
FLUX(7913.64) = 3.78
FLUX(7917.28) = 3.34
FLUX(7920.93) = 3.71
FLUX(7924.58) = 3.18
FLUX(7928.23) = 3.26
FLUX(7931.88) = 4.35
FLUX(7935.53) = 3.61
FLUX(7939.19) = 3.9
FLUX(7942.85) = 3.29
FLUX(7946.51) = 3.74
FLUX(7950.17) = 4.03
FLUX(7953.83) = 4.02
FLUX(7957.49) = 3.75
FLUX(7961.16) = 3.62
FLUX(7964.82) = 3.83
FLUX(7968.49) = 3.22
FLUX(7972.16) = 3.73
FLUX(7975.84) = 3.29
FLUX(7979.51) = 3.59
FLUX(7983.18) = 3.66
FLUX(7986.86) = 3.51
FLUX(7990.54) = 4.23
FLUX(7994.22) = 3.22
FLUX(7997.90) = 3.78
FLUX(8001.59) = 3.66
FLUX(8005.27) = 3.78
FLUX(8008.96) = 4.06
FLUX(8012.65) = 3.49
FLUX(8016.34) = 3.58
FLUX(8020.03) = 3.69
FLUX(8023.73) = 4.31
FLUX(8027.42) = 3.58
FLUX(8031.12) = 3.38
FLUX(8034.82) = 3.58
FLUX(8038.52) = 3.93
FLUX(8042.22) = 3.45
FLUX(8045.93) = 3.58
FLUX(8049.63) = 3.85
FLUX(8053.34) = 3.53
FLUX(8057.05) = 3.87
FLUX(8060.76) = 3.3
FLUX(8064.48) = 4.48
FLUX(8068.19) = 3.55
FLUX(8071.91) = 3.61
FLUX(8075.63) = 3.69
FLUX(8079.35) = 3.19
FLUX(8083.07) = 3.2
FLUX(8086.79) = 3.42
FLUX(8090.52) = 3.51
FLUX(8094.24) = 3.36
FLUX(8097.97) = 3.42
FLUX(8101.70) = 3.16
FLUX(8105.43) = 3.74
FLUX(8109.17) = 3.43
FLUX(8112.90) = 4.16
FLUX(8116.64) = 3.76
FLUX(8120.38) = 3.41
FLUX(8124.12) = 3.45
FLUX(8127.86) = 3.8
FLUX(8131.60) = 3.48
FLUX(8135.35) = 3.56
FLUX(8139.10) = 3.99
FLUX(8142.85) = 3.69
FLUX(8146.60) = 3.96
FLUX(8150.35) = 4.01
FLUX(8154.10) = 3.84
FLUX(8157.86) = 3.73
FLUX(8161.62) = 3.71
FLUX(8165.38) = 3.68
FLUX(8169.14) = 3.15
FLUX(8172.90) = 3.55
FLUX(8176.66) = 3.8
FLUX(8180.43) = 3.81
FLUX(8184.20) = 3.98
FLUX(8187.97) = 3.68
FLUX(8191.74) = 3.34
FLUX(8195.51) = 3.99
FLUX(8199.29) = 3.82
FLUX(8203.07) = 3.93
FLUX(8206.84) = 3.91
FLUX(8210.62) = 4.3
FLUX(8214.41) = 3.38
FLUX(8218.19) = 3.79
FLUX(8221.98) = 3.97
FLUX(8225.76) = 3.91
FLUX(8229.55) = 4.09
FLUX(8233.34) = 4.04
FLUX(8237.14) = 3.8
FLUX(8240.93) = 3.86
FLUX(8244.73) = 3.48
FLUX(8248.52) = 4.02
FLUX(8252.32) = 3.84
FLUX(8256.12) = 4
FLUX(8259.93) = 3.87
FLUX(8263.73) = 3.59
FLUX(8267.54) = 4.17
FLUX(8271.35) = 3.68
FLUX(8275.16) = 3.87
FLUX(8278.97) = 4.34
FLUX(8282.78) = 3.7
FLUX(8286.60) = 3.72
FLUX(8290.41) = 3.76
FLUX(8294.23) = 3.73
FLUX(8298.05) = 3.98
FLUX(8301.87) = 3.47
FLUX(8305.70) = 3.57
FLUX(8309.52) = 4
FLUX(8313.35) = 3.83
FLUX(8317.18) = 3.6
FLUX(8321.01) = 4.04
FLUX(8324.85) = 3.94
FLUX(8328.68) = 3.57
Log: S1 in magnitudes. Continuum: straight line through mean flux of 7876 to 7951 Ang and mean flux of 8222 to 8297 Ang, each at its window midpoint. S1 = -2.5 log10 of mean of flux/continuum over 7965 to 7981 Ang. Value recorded 0.11 mag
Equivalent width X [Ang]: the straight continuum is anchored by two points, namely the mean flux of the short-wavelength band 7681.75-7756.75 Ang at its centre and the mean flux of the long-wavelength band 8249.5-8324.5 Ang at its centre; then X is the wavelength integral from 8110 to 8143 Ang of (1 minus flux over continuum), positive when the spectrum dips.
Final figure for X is 1.19 Ang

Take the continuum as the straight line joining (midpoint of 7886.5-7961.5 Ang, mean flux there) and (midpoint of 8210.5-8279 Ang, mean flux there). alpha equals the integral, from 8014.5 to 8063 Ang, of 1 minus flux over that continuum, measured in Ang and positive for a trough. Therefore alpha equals 2.4 Ang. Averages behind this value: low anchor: 3.85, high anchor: 3.87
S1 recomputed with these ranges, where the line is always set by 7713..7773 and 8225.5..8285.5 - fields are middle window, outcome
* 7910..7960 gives 0.05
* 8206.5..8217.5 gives 0.01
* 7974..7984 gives 0.11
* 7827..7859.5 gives 0.01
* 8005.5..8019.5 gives 0.05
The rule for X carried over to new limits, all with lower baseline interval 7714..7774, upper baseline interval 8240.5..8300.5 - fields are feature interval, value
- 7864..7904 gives -1.21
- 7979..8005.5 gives 1.24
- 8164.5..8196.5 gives 1.63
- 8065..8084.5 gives 1.67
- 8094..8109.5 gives 1.71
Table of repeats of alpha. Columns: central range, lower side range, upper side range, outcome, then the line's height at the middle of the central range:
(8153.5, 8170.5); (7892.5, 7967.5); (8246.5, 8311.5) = 0.94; 3.83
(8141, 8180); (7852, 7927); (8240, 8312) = 1.32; 3.85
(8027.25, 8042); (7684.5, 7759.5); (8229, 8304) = 0.89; 3.83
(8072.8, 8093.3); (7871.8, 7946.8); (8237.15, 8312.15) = 2.30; 3.84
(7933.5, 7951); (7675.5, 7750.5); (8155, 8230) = 0.44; 3.8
